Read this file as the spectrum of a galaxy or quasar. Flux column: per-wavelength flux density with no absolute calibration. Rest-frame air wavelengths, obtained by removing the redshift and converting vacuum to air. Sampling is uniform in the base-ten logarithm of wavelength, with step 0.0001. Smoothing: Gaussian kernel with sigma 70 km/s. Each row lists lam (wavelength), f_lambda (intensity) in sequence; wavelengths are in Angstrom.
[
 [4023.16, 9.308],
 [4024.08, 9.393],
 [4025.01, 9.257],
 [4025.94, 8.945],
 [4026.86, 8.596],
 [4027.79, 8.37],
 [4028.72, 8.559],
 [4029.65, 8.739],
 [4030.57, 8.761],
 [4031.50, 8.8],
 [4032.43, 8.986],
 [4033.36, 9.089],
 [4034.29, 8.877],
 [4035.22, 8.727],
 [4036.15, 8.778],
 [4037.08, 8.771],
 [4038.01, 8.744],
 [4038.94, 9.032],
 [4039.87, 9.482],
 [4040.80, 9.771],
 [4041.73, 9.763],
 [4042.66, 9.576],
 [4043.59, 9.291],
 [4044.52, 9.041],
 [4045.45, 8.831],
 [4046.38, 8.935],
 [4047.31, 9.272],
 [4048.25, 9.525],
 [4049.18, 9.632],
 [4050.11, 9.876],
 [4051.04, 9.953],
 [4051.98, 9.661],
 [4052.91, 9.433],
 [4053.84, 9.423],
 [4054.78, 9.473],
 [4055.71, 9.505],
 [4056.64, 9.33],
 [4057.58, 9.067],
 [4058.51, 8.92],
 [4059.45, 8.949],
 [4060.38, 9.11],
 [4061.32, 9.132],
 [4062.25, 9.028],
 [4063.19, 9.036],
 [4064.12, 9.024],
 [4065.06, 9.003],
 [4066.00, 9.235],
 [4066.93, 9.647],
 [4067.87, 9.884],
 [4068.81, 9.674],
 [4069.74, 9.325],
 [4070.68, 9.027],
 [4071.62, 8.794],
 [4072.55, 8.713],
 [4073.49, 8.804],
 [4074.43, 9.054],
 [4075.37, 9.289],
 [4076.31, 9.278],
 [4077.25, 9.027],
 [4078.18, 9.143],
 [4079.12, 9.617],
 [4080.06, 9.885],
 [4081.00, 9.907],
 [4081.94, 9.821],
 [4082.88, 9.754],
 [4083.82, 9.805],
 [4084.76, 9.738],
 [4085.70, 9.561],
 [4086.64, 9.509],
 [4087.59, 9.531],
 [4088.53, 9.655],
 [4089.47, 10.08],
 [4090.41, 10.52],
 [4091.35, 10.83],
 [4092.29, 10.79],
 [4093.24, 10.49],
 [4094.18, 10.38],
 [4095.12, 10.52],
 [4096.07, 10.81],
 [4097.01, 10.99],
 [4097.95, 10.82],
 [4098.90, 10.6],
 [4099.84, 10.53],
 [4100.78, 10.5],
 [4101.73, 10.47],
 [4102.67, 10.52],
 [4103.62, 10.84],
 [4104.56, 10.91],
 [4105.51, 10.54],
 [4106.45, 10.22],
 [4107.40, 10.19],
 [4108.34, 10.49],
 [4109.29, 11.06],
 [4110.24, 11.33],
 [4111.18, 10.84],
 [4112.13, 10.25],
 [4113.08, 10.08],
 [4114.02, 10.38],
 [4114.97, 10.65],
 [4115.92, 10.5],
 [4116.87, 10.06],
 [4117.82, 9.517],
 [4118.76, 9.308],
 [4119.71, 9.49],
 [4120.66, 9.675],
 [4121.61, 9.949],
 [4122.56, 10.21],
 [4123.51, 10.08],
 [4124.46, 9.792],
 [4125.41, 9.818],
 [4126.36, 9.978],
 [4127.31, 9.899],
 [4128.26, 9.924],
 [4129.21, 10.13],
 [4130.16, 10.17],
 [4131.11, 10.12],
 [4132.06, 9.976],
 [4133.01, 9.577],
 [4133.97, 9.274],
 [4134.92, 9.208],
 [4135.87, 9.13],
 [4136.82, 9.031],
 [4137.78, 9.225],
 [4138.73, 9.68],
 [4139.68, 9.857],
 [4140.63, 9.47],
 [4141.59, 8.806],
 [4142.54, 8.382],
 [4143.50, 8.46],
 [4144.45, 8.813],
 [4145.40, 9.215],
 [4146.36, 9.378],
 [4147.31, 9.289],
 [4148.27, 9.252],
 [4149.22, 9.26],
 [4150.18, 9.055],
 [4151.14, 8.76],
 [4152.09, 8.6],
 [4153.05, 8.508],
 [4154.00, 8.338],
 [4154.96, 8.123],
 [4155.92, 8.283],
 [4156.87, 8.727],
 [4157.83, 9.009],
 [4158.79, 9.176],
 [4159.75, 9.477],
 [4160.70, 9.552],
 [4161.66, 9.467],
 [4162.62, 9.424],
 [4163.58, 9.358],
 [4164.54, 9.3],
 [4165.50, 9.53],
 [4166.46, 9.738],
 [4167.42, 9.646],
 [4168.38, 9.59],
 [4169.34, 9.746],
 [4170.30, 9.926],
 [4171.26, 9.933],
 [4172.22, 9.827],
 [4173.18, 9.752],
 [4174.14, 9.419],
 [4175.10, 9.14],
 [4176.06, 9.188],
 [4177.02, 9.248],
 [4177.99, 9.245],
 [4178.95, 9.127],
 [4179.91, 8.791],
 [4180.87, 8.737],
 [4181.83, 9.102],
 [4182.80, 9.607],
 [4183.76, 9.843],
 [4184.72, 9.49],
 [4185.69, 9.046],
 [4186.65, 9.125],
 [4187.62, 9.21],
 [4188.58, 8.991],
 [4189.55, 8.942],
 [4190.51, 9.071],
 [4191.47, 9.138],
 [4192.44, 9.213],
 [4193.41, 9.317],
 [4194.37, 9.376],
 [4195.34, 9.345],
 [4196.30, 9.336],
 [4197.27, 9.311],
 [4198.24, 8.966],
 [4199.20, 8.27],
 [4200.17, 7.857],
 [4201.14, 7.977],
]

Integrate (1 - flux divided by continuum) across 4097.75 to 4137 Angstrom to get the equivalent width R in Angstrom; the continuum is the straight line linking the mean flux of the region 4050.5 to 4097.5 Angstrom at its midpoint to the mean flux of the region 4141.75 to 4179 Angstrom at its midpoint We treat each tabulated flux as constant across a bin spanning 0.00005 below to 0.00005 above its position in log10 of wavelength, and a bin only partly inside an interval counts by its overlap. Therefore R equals -3.2 Angstrom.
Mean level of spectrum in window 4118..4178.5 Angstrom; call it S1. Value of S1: 9.38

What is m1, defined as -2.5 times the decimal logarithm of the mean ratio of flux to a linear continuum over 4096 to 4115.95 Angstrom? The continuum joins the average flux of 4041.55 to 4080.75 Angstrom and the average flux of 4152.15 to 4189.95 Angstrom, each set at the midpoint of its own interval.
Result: -0.15 mag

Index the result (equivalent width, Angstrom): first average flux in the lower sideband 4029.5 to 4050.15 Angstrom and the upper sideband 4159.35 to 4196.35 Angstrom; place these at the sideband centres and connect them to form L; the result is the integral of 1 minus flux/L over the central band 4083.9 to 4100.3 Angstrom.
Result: -1.92 Angstrom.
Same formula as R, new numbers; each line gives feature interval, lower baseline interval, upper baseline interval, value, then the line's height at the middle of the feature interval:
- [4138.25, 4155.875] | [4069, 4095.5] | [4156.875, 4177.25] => 1.1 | 9.53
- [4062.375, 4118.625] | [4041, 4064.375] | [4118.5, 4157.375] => -4.0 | 9.32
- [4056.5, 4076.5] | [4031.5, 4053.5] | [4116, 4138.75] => 0.5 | 9.39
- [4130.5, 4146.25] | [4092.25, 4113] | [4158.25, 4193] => 1.2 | 10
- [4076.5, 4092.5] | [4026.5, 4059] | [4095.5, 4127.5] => 0.1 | 9.87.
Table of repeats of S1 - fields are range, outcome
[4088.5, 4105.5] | 10.6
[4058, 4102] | 9.7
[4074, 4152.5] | 9.87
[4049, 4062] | 9.38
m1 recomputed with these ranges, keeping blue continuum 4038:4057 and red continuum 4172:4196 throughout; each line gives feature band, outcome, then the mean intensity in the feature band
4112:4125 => -0.073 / 9.99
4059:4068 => 0.026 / 9.18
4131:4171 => 0.010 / 9.2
